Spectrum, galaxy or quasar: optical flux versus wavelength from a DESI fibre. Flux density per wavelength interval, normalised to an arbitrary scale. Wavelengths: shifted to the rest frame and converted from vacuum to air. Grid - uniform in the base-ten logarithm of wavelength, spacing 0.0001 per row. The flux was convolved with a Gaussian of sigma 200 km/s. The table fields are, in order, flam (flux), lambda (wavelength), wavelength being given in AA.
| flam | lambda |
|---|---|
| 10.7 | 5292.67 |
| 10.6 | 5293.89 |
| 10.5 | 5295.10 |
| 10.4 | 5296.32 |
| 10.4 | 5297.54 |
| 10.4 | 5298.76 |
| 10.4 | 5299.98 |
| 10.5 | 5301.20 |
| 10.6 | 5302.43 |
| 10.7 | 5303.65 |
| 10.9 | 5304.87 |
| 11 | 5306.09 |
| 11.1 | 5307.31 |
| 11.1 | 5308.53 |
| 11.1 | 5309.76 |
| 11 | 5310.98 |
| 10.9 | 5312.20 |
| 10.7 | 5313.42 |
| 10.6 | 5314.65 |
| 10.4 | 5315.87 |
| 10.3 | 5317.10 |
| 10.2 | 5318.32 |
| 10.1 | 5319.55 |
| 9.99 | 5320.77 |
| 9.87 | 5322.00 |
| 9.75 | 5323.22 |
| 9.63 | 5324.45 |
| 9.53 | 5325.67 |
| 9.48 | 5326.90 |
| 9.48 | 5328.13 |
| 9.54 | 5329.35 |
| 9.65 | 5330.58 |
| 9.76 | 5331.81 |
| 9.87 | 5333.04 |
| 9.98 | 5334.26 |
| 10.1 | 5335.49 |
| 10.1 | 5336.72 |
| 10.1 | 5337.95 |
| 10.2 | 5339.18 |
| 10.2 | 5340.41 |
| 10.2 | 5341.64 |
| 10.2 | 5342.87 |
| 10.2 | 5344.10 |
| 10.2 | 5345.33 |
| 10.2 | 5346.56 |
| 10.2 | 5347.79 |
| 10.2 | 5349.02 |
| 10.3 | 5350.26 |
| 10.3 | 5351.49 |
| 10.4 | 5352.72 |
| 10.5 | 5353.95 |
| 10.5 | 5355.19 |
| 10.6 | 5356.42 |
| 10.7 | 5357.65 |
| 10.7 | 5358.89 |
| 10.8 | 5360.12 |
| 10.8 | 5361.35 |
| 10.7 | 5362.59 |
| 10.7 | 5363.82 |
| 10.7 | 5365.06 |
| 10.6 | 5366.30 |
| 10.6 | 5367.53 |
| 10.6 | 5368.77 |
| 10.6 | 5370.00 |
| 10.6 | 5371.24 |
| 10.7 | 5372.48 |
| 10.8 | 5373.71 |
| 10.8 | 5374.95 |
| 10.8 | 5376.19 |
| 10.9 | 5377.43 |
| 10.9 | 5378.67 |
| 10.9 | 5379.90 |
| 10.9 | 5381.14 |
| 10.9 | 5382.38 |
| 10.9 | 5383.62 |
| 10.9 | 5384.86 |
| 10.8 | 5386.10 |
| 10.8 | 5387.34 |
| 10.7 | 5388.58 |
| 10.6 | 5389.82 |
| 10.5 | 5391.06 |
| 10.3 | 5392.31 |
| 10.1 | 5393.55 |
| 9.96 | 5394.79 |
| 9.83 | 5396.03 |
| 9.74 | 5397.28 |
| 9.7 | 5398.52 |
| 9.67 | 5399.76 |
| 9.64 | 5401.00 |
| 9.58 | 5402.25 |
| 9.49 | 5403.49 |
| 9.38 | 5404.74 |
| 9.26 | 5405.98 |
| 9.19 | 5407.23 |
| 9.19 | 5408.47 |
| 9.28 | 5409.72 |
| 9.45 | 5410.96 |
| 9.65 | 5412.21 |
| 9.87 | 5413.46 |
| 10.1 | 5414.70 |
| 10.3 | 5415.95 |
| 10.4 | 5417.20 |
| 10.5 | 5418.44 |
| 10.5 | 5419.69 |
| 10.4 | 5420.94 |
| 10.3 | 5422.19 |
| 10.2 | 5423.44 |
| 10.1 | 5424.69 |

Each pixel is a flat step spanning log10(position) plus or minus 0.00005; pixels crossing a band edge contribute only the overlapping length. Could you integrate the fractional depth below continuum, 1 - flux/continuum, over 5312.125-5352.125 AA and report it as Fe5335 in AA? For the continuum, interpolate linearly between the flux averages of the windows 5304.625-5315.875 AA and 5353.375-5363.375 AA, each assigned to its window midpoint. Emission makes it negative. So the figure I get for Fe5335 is 2.7 AA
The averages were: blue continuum 10.9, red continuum 10.7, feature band 10.1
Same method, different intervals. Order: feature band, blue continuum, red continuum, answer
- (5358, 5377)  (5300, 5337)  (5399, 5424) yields -1.27 AA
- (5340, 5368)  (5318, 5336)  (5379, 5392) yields -0.58 AA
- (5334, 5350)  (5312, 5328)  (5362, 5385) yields 0.29 AA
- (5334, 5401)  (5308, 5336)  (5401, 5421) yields -3.48 AA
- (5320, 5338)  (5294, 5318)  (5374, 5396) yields 1.51 AA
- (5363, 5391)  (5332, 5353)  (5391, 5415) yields -2.48 AA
